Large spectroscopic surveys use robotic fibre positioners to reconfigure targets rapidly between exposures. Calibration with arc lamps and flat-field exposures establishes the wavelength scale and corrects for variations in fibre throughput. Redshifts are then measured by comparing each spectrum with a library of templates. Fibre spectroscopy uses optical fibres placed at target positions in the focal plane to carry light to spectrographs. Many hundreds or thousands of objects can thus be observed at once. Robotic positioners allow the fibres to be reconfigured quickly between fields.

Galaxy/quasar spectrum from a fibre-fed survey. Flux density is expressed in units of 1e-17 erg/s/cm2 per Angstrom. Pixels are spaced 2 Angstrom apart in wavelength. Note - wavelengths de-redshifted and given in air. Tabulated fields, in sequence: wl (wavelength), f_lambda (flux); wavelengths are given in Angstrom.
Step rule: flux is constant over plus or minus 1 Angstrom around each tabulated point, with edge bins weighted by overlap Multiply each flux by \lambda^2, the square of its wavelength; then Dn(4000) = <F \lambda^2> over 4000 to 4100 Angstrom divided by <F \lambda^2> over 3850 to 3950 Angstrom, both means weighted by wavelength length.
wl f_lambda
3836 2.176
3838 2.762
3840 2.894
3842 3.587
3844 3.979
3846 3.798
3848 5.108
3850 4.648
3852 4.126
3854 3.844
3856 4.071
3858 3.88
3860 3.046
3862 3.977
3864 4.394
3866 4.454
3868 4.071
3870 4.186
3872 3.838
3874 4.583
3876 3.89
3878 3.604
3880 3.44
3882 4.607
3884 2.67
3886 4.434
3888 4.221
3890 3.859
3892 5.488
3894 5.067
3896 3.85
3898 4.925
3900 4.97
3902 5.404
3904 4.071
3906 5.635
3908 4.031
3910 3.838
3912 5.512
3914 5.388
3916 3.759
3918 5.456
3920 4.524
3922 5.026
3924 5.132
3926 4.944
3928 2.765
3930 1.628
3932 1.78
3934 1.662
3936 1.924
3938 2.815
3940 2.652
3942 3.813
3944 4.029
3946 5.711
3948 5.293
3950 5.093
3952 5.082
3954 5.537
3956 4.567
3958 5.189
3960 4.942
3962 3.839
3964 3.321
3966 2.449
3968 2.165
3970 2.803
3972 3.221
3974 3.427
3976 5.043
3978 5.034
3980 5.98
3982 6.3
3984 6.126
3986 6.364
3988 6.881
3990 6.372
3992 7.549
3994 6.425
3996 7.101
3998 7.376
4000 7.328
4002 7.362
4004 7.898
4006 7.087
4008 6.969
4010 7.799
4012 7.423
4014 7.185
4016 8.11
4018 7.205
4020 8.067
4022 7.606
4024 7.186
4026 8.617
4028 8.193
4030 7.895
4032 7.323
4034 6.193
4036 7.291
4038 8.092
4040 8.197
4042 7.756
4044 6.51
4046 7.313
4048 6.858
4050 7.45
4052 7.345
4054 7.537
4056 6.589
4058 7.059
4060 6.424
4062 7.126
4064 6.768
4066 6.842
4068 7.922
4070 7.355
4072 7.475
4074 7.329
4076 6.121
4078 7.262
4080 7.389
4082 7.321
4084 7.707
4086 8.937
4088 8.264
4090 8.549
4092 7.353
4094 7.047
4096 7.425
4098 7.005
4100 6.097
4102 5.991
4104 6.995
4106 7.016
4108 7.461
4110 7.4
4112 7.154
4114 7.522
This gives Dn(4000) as 1.9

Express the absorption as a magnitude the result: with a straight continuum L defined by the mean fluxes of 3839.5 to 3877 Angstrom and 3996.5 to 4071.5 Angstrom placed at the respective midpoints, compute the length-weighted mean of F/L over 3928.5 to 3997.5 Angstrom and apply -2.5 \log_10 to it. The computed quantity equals 0.34 mag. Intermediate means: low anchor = 4.03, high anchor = 7.38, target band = 4.48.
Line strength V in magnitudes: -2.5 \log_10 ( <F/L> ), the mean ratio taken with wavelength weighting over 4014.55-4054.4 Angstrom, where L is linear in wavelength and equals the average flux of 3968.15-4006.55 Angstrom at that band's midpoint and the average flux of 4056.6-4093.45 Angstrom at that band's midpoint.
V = -0.12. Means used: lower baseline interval 5.99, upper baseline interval 7.39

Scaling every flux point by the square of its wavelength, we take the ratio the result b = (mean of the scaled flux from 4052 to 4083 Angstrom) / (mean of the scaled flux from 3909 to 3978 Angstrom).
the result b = 1.91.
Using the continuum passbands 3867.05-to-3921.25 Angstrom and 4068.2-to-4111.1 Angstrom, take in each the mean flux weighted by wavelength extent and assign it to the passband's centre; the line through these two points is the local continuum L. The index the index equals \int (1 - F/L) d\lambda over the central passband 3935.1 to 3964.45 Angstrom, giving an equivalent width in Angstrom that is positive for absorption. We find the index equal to 5.5 Angstrom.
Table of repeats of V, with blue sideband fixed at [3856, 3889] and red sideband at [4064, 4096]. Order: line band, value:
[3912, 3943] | 0.32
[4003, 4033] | -0.19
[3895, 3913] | -0.05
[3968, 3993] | 0.11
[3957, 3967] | 0.35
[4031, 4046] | -0.08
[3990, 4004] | -0.18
